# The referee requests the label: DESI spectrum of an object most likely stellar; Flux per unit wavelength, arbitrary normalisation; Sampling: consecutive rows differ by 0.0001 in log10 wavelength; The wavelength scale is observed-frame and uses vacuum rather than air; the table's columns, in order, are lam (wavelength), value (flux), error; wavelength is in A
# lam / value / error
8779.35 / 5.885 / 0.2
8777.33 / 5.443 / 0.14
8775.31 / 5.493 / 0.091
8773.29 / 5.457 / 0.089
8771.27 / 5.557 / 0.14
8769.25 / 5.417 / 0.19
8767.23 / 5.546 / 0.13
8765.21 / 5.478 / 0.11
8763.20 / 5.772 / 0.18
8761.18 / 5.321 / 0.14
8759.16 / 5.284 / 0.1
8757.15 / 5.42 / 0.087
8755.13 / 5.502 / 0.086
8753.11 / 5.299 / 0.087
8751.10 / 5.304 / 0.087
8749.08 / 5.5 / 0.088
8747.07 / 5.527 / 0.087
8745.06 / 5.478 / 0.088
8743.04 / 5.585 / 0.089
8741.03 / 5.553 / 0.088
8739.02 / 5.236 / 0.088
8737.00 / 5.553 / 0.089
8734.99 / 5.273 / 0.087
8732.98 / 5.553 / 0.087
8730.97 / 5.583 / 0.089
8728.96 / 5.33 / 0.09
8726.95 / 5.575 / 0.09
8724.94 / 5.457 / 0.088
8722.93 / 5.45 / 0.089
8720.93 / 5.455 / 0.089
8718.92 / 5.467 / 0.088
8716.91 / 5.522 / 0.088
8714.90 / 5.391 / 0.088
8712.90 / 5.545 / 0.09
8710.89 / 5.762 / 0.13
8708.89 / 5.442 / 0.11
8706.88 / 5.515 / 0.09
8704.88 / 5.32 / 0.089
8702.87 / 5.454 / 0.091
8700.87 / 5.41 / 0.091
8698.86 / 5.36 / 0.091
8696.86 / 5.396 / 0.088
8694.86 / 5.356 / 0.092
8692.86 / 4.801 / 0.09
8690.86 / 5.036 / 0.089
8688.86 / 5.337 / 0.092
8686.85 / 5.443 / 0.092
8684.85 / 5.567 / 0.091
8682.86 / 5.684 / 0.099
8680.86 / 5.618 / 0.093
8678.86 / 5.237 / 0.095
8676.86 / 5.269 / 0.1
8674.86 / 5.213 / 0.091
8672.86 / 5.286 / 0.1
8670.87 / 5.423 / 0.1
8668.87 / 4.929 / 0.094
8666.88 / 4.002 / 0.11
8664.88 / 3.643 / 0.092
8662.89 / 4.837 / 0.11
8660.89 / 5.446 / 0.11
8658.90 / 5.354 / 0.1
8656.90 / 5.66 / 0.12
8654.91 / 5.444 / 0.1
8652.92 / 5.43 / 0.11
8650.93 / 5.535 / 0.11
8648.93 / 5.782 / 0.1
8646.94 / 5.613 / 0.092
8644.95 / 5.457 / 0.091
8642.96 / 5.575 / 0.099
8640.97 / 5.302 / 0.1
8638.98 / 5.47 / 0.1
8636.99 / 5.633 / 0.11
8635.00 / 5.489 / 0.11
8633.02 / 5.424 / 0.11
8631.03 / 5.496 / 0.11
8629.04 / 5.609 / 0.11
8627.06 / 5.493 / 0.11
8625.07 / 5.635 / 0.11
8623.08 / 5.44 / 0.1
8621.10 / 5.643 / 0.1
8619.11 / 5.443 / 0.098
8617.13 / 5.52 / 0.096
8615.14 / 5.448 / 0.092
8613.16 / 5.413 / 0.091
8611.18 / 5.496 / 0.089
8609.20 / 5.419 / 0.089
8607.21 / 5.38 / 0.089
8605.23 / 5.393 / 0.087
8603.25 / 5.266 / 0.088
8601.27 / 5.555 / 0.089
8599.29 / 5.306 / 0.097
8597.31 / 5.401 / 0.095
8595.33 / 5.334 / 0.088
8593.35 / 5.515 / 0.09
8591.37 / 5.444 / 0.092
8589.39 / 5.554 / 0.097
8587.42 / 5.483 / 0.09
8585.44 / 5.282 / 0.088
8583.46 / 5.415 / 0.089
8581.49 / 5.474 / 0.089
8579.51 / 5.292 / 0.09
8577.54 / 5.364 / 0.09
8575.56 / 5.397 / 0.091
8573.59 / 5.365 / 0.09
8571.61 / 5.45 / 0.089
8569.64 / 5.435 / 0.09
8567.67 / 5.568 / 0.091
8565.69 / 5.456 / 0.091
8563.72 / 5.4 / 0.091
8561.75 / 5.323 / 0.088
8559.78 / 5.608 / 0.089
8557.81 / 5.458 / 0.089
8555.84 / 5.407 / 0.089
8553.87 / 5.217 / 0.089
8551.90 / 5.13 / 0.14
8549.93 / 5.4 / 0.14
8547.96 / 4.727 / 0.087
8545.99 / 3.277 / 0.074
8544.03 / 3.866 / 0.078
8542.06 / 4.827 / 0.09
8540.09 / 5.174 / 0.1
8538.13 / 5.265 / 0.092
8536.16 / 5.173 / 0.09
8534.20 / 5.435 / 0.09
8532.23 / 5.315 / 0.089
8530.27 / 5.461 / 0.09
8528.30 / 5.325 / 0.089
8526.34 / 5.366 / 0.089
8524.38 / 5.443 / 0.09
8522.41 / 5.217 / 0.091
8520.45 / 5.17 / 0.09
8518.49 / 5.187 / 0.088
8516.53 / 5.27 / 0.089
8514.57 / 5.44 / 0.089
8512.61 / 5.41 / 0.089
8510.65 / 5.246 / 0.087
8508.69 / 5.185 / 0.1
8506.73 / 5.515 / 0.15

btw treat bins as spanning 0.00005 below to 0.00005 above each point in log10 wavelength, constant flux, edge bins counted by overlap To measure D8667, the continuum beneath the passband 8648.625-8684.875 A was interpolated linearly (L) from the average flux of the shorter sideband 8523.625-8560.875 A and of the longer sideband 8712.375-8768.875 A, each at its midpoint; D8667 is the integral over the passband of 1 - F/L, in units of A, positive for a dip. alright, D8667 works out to 0.8 A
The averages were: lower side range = 5.1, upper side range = 5.46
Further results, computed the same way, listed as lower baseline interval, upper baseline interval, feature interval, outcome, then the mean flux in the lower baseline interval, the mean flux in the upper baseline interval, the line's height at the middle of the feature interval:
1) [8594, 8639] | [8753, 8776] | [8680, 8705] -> 0.5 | 5.47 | 5.47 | 5.47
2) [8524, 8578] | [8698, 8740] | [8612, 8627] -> -0.6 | 5.2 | 5.46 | 5.3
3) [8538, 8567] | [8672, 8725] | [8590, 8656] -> -3.4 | 5.04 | 5.4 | 5.21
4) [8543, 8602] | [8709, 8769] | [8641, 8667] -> 0.5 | 5.26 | 5.47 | 5.37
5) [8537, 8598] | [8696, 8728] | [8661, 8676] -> 1.6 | 5.24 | 5.47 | 5.4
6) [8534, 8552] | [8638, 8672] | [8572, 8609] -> -3.2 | 4.79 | 5.23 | 4.97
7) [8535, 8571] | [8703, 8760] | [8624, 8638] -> -0.7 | 5.1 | 5.46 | 5.26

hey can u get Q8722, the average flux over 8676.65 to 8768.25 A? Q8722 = 5.44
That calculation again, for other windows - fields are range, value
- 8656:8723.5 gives 5.28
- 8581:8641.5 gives 5.46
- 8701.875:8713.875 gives 5.5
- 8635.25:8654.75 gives 5.53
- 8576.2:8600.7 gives 5.41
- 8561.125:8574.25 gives 5.43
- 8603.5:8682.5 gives 5.36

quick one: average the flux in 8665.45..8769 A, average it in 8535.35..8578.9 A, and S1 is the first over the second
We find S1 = 1.0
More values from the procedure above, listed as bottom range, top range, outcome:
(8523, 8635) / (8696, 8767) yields 1.03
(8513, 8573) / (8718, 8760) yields 1.05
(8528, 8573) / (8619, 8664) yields 1.06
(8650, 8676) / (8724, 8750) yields 1.08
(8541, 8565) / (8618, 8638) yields 1.11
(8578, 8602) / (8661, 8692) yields 0.94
